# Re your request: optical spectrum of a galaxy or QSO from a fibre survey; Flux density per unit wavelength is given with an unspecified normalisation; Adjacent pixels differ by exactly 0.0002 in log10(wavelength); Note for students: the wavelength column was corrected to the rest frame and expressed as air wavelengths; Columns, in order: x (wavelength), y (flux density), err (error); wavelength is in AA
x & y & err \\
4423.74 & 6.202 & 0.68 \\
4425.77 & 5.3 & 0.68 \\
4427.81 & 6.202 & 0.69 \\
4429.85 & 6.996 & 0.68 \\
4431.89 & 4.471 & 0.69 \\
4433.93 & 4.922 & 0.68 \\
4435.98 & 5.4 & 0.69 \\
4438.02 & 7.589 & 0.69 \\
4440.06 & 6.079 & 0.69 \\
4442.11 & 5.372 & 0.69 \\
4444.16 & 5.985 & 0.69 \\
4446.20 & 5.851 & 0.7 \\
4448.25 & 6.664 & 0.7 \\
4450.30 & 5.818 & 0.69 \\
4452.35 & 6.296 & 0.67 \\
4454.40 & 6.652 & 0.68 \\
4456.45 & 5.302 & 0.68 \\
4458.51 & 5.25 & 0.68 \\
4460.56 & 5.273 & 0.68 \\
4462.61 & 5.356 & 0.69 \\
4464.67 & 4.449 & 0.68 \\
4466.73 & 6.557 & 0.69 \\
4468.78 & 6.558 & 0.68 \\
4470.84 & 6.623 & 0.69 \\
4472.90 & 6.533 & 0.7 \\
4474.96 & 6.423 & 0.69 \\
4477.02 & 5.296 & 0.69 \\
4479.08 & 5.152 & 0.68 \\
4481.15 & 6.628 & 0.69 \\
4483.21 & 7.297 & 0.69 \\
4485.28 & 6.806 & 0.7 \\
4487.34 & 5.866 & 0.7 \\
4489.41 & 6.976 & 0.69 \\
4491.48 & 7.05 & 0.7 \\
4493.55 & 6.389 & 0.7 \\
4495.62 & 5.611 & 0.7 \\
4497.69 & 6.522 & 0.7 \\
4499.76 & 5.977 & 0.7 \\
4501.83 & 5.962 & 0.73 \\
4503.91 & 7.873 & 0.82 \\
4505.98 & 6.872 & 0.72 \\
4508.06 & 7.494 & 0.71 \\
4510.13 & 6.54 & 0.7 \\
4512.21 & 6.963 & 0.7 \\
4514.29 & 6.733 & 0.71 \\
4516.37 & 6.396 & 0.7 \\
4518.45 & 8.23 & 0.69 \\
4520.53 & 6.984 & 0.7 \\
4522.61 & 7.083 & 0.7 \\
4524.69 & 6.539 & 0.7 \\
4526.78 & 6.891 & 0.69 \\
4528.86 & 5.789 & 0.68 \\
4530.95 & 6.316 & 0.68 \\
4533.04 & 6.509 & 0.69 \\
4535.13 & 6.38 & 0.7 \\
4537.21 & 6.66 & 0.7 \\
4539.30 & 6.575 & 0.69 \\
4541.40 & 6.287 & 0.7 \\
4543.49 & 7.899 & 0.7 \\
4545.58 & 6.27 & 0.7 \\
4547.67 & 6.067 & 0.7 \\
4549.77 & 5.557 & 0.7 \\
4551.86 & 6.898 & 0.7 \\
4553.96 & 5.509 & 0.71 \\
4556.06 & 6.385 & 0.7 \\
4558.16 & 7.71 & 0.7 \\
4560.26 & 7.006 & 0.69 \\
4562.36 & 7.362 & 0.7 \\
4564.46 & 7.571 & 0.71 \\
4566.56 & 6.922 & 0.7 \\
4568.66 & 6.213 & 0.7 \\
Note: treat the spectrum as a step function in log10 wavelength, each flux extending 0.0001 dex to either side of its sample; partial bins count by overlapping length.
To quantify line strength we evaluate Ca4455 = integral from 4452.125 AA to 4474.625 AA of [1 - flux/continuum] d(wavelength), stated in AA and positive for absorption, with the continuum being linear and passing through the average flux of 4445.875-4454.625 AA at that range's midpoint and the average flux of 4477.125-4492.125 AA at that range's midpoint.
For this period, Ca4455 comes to 1.53 AA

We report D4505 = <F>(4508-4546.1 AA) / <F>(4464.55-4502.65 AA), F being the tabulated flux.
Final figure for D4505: 1.07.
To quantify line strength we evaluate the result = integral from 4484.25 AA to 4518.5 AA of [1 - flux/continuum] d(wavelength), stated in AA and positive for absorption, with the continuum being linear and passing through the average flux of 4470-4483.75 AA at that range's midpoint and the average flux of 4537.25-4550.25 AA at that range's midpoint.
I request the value -1.9 AA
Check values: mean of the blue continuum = 6.24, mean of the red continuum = 6.49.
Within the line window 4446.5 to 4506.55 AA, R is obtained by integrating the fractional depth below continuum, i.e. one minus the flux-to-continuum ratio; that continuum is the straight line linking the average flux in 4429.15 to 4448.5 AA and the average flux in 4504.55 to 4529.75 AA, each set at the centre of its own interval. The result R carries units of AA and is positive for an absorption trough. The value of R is 1.7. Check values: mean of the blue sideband 5.89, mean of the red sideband 6.9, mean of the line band 6.2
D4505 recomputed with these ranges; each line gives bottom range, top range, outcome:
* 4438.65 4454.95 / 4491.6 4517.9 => 1.09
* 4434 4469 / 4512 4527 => 1.19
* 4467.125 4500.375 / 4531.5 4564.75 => 1.04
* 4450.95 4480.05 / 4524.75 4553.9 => 1.10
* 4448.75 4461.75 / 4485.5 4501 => 1.10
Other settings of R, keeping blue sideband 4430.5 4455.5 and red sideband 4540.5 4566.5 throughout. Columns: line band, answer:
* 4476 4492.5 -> -0.4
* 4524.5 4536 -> 0.3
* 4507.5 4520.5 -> -1.2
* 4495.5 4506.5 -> -0.3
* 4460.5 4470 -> 0.6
